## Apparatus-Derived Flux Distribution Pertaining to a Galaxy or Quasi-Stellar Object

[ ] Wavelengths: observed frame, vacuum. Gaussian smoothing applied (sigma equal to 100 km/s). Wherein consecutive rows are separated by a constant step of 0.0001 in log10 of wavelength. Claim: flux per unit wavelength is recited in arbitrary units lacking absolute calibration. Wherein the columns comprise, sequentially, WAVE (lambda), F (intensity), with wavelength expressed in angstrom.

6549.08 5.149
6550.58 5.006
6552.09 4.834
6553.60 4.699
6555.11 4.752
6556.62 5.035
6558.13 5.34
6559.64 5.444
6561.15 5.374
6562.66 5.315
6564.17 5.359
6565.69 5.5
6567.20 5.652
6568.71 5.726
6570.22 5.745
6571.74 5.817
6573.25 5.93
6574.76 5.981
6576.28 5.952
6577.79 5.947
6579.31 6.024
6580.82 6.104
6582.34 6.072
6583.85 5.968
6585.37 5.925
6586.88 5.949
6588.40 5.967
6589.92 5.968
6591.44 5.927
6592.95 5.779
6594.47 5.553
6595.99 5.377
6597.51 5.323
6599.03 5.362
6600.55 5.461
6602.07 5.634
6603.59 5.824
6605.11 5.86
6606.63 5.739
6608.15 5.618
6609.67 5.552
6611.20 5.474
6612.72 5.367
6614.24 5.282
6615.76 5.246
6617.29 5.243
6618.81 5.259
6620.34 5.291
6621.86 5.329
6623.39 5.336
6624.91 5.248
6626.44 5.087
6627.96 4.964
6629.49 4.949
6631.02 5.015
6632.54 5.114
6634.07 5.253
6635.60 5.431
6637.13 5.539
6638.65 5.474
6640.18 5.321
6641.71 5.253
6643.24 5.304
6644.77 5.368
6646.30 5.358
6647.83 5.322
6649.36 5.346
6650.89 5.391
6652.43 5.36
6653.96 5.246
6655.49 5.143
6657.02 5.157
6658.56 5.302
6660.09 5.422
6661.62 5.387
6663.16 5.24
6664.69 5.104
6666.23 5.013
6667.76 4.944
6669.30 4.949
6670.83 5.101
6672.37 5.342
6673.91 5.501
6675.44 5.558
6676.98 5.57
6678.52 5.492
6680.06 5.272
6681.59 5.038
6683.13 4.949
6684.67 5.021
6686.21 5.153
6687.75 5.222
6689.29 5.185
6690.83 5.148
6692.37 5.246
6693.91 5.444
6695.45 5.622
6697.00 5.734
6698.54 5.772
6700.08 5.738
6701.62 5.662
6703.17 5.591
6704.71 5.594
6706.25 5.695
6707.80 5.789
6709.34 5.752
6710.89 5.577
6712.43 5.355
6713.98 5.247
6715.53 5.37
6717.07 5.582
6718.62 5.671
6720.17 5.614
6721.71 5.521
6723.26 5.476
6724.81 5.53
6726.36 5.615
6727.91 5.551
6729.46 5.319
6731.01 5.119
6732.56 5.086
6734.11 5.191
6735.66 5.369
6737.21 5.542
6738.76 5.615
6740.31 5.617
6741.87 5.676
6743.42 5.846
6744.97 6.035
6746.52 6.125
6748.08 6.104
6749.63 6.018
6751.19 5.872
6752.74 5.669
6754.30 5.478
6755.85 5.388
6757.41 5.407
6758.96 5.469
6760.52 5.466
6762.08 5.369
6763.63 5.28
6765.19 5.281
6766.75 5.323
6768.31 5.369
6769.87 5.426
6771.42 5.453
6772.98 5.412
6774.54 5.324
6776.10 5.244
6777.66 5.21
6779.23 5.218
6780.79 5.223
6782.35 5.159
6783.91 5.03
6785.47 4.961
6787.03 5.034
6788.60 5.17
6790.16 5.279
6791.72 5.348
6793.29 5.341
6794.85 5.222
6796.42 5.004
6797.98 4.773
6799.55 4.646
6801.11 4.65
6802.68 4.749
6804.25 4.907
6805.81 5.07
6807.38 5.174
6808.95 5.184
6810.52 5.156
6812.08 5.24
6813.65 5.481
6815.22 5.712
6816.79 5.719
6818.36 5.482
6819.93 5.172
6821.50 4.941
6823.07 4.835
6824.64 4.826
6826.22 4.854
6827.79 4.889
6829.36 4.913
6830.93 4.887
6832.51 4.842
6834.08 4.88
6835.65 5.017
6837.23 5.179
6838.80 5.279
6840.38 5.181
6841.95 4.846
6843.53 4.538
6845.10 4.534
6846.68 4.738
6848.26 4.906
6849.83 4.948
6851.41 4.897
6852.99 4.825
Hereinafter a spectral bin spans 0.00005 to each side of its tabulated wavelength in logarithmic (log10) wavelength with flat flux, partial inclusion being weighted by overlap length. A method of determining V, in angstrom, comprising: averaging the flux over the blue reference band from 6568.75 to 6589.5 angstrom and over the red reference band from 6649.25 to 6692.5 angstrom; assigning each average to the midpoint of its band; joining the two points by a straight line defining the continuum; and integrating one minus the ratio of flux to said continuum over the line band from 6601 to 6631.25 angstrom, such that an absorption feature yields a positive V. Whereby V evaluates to 1.5 angstrom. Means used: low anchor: 5.94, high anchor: 5.23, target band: 5.37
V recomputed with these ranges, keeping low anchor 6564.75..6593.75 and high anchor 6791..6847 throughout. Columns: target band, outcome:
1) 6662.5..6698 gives 1.7 angstrom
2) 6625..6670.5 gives 3.3 angstrom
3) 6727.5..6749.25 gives -1.1 angstrom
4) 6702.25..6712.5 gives -0.4 angstrom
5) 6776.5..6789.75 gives 0.1 angstrom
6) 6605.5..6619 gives 0.8 angstrom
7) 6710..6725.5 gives -0.3 angstrom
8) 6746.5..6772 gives -1.4 angstrom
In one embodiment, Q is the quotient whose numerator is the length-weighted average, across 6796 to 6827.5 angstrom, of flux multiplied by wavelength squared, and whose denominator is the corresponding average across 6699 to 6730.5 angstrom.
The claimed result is 0.9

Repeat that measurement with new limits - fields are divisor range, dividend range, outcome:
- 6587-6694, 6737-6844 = 1.03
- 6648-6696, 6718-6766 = 1.08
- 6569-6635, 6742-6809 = 1.01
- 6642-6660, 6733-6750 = 1.11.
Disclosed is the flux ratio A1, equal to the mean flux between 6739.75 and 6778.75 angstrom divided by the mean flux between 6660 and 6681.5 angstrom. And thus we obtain 1.05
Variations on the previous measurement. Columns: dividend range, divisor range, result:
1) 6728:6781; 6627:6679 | 1.04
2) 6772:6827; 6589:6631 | 0.94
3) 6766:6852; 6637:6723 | 0.95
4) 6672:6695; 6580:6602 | 0.92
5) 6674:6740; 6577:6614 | 0.95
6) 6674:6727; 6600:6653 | 1.02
